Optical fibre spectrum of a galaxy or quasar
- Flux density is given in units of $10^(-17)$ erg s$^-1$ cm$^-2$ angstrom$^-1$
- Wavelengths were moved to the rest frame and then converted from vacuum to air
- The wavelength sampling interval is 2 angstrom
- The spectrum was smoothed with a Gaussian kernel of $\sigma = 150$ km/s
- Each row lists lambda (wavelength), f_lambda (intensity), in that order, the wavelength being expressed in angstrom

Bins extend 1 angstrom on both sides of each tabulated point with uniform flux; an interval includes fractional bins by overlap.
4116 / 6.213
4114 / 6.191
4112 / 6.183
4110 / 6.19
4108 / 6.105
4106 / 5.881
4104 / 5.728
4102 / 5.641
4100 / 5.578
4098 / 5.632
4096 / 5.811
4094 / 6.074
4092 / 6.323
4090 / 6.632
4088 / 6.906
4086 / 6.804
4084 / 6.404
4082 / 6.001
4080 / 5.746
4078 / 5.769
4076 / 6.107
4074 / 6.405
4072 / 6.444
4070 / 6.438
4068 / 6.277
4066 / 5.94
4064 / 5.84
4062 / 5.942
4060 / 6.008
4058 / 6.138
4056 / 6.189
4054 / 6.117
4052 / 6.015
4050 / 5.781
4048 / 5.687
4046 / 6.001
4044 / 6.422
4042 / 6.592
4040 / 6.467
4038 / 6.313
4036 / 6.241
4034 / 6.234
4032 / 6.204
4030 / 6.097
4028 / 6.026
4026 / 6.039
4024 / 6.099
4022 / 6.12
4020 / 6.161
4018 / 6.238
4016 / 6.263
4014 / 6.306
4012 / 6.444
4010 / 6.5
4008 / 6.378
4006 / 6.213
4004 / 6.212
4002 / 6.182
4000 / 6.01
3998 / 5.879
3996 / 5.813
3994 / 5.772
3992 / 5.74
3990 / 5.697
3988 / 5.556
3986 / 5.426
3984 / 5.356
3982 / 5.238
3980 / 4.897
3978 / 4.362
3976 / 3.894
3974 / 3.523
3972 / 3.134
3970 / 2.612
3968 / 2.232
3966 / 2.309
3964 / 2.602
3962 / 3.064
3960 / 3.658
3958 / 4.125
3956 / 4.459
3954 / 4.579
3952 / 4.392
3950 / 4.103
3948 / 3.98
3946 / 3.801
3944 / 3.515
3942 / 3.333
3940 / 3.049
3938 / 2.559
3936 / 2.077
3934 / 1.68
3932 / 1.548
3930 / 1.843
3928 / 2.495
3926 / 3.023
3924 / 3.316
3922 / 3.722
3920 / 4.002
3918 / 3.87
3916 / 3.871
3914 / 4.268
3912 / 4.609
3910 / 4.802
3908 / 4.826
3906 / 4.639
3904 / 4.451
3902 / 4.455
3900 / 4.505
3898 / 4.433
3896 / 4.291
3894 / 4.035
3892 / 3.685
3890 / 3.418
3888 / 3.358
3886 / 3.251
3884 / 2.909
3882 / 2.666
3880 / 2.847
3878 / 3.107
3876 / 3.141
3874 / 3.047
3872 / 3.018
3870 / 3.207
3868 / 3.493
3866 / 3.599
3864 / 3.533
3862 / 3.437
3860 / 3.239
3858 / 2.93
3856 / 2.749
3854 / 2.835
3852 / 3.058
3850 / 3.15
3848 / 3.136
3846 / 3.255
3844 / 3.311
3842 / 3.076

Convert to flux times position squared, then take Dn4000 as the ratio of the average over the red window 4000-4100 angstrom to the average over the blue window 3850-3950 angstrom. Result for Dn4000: 1.95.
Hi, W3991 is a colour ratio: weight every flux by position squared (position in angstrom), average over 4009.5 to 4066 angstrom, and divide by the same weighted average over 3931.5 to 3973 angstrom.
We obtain 2.01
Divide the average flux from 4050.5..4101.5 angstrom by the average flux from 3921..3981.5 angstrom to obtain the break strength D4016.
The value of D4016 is 1.9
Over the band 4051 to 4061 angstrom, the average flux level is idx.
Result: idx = 6.09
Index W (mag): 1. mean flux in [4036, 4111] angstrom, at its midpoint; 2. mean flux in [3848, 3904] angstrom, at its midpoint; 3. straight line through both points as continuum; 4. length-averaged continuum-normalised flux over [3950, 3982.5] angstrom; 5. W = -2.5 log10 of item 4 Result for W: 0.25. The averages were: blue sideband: 3.4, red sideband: 6.12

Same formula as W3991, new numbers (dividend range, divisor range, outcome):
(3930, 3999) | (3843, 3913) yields 1.15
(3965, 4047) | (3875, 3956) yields 1.63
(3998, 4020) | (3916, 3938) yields 2.33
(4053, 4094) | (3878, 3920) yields 1.72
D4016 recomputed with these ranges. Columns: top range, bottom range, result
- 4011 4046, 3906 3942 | 1.89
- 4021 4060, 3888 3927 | 1.50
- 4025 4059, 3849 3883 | 1.97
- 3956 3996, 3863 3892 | 1.32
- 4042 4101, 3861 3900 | 1.79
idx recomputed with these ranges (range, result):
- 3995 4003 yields 5.97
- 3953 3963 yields 3.98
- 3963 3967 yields 2.46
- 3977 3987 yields 5.06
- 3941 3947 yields 3.55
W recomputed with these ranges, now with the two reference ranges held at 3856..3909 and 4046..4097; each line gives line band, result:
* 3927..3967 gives 0.38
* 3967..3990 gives 0.15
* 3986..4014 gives -0.16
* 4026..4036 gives -0.10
